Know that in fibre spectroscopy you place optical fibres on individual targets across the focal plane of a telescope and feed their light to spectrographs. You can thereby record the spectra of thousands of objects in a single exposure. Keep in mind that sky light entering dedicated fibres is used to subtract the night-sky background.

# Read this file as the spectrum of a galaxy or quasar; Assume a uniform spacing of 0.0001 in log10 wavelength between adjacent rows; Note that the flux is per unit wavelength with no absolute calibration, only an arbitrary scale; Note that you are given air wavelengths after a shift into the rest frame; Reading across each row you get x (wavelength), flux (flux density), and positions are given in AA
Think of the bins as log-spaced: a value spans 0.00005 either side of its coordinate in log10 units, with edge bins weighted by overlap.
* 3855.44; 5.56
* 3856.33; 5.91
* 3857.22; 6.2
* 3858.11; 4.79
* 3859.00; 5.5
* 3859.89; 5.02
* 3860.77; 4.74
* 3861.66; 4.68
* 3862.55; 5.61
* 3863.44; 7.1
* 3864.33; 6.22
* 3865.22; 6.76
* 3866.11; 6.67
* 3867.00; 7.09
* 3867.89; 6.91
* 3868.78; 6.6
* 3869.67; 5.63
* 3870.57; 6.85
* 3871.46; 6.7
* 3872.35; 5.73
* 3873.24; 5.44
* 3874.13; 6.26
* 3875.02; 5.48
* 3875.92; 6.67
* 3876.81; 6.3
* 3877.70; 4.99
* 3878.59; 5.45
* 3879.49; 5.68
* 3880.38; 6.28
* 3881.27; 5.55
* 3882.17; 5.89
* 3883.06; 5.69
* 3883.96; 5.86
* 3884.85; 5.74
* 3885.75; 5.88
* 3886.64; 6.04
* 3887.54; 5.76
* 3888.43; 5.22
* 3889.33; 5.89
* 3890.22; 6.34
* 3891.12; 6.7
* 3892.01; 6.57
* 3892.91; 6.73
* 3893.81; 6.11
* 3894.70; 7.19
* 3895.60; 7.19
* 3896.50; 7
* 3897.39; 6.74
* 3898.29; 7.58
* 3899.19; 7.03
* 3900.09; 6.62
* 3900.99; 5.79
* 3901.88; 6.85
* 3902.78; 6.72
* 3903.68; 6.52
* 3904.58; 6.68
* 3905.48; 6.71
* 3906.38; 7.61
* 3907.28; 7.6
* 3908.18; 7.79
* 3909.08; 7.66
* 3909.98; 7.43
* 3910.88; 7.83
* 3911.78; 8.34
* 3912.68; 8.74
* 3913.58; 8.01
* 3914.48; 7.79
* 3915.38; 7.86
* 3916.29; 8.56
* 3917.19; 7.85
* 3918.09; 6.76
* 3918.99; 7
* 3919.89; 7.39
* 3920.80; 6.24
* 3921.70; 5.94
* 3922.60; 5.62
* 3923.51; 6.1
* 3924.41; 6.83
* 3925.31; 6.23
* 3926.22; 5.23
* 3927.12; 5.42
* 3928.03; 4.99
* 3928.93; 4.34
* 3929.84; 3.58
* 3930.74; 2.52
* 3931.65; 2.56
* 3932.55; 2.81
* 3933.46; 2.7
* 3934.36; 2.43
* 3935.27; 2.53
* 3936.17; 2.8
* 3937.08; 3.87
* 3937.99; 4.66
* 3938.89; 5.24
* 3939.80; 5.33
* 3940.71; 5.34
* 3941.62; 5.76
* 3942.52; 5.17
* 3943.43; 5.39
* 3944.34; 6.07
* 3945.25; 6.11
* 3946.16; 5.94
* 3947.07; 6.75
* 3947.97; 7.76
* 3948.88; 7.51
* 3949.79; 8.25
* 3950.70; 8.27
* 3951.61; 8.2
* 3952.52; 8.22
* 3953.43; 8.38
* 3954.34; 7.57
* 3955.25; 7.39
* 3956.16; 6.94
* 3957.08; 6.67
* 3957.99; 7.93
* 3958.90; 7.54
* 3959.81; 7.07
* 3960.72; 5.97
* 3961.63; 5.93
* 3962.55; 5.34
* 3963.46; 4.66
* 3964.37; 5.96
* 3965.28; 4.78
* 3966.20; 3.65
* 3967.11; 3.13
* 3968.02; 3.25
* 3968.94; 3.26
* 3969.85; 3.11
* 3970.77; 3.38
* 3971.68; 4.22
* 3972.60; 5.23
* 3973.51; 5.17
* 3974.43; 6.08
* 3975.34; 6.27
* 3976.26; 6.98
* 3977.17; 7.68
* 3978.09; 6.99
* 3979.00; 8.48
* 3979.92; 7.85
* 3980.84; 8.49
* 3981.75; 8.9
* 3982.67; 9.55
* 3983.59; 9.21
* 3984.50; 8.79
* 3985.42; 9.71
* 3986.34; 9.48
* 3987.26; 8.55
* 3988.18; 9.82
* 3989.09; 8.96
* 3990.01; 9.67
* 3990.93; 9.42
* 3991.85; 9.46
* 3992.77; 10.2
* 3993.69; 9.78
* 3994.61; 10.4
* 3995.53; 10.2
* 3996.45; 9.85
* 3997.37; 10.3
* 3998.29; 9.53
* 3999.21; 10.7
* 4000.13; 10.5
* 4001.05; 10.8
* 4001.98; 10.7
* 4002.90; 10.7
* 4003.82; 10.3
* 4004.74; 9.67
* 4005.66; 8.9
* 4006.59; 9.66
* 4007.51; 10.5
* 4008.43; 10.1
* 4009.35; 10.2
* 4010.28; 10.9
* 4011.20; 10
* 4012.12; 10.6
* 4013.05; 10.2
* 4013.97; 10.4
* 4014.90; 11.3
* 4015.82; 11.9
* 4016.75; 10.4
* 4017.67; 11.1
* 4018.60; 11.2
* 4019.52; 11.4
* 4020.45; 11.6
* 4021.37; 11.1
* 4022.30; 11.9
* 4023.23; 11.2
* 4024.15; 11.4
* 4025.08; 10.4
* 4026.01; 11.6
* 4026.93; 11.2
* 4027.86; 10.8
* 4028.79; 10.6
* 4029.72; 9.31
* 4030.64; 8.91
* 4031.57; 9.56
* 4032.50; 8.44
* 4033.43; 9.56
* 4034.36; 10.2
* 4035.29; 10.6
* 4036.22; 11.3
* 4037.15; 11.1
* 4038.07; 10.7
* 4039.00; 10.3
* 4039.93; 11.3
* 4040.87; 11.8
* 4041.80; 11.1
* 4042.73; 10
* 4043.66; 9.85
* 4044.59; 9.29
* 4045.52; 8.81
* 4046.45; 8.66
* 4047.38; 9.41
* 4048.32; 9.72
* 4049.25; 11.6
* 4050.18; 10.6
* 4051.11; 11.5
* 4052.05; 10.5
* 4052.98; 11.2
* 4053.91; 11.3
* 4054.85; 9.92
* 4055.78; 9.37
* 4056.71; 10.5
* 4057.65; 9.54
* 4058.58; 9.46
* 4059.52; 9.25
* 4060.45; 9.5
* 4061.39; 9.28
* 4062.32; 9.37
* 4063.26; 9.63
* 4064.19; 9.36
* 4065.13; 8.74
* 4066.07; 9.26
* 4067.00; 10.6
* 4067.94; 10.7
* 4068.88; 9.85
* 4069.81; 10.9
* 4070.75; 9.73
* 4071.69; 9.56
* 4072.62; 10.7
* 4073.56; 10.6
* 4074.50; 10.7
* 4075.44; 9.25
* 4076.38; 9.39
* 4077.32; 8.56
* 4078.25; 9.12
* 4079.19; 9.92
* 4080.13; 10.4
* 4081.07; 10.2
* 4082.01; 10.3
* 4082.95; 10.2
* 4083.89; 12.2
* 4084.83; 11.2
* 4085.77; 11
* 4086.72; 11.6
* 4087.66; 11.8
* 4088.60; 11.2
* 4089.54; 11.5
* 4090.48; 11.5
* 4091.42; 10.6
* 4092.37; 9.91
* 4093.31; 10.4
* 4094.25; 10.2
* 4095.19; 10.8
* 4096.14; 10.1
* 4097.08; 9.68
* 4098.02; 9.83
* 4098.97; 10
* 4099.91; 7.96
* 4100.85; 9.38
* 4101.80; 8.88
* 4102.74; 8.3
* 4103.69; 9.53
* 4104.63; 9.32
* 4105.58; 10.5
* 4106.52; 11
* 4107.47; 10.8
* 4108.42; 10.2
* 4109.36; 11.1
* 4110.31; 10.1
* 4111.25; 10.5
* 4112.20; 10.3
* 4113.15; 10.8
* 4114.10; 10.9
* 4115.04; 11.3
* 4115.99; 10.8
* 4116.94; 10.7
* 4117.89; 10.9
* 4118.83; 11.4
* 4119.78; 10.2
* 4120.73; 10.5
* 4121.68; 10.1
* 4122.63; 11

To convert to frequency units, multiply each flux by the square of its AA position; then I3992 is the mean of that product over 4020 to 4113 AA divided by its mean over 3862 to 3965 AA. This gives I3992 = 1.77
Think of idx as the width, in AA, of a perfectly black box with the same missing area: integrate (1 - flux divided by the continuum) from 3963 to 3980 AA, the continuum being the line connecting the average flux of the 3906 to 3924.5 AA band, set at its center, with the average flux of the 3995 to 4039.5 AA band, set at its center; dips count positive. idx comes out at 7.3 AA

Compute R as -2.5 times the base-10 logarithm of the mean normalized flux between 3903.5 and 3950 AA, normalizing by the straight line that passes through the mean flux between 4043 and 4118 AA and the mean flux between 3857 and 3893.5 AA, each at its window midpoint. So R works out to 0.17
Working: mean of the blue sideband 5.98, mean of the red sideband 10.2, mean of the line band 5.99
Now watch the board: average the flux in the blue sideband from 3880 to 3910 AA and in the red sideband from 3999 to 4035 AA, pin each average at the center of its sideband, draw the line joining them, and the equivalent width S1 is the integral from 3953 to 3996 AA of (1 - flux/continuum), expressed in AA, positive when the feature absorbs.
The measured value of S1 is 9.4 AA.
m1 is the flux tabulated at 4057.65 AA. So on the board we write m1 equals 9.54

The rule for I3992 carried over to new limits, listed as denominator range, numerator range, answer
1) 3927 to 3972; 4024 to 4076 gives 2.00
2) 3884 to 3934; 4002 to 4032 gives 1.76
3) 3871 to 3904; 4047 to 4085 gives 1.77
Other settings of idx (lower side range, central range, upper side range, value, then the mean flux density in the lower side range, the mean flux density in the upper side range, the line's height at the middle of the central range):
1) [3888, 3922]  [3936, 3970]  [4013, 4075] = 9.2 AA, 7.07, 10.3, 8.2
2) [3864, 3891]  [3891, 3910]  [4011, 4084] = -0.9 AA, 6.06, 10.3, 6.63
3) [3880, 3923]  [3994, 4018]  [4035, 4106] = -4.0 AA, 6.81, 10.2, 8.88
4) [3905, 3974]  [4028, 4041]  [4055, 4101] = -2.1 AA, 5.92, 10.1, 8.79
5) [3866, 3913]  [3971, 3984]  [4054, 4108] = 1.6 AA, 6.53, 10.1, 8.15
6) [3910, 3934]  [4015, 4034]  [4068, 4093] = -3.8 AA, 6.06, 10.5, 8.9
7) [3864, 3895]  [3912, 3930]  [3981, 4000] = 2.0 AA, 6.13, 9.62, 7.44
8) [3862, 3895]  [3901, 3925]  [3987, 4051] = -0.2 AA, 6.14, 10.3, 7.17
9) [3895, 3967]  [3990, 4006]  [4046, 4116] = -4.2 AA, 6.24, 10.2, 8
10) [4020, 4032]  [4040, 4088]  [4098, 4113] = 0.8 AA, 10.7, 9.88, 10.3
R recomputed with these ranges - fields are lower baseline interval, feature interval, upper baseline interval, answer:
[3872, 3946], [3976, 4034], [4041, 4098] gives -0.172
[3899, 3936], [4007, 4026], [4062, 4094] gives -0.244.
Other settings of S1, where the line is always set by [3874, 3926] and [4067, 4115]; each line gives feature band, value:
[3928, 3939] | 6.0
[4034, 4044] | -1.6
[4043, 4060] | -0.9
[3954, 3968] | 3.4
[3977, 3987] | -0.6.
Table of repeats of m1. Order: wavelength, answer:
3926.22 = 5.23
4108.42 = 10.2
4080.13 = 10.4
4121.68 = 10.1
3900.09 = 6.62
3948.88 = 7.51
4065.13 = 8.74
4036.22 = 11.3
